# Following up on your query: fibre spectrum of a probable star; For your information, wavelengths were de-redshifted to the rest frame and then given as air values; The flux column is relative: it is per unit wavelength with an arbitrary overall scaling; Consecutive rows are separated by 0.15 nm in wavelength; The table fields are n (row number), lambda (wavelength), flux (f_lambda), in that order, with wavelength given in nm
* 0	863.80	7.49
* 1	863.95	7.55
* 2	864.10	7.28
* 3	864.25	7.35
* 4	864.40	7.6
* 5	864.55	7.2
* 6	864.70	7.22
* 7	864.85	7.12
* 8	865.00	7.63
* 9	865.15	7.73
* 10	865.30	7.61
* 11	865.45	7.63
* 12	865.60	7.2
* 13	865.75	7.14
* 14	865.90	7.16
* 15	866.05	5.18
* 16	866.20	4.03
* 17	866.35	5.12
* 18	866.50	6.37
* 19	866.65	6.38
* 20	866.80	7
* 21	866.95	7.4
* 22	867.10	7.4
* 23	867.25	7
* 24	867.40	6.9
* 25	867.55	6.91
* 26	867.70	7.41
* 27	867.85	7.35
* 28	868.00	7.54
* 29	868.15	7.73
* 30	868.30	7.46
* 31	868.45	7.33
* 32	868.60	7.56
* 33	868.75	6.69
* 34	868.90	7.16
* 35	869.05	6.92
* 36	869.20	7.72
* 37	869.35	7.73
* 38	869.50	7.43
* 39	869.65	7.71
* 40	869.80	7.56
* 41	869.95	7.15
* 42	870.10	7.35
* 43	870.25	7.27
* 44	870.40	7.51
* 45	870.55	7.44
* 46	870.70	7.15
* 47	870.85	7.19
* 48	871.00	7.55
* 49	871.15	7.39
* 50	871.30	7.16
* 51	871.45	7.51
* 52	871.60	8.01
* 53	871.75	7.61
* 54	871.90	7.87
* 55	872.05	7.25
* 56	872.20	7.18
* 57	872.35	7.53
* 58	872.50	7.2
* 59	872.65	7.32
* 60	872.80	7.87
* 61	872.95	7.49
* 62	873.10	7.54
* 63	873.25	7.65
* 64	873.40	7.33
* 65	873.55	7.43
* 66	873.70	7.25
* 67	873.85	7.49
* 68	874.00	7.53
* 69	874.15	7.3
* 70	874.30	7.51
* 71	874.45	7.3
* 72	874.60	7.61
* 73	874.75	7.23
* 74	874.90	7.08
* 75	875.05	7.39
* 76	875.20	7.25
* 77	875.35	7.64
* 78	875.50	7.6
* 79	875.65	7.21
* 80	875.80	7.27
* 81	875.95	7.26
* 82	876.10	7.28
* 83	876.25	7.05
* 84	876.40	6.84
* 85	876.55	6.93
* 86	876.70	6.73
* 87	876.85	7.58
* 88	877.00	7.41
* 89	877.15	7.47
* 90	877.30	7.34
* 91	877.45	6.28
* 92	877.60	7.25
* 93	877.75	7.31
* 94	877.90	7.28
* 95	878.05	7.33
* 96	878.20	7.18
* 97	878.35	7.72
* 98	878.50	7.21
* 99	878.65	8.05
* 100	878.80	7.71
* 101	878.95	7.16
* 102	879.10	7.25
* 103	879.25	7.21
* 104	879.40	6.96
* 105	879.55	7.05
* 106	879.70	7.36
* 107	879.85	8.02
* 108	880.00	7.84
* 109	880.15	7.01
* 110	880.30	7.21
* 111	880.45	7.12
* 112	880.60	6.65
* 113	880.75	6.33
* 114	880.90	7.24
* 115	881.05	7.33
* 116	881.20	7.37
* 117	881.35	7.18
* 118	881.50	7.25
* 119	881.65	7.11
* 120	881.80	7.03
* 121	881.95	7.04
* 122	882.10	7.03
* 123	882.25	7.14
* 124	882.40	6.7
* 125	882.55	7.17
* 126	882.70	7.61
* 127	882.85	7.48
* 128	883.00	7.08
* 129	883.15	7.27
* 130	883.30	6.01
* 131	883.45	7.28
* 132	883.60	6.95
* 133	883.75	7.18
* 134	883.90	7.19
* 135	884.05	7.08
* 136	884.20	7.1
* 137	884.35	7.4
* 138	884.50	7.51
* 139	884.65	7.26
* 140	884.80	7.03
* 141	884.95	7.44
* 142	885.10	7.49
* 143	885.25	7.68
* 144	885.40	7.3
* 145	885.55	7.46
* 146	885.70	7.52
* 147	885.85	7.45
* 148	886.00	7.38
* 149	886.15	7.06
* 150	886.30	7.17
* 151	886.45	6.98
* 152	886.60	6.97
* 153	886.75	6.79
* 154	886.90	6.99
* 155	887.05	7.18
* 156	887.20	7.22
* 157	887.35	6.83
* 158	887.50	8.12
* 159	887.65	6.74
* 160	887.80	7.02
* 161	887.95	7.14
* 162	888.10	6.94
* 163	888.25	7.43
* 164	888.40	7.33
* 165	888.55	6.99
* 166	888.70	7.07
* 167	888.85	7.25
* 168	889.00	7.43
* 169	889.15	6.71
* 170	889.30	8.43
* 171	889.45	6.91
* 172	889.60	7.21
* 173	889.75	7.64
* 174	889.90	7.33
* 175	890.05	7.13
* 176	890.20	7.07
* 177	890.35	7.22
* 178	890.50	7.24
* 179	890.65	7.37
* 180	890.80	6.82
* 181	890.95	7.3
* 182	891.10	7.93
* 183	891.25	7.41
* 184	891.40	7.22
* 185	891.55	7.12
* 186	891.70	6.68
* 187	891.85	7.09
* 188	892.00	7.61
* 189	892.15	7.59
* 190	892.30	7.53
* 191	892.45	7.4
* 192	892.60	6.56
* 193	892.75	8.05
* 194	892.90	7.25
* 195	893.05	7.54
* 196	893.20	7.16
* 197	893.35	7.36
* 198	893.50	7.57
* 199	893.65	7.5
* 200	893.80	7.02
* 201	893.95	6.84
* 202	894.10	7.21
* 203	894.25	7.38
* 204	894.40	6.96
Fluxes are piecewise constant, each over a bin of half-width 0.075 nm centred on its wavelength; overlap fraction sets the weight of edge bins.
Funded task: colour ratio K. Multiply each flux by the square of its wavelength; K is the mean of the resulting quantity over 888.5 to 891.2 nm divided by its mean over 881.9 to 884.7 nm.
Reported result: 1.04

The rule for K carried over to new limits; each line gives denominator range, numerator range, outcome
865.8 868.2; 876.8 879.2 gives 1.13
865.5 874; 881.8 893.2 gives 1.04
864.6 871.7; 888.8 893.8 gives 1.08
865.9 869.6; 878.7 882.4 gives 1.07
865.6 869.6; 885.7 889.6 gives 1.08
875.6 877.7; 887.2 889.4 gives 1.04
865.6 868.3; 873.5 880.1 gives 1.11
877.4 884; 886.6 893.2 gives 1.03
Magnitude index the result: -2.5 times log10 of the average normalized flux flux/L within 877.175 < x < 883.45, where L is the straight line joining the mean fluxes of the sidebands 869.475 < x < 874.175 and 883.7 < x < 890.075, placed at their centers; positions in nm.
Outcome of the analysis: 0.02 mag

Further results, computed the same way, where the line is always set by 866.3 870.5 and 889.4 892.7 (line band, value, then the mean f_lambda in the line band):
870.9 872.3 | -0.04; 7.5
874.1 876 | -0.02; 7.36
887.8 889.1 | 0.01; 7.18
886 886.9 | 0.03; 7.03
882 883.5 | 0.02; 7.07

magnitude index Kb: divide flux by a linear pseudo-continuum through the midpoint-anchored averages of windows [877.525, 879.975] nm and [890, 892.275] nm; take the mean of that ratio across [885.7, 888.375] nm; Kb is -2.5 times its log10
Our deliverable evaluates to 0.022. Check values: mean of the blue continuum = 7.39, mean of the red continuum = 7.26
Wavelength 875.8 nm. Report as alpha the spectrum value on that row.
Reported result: 7.27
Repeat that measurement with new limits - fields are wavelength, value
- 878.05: 7.33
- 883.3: 6.01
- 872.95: 7.49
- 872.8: 7.87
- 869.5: 7.43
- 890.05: 7.13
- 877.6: 7.25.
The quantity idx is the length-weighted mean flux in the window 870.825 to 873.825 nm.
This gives 7.47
